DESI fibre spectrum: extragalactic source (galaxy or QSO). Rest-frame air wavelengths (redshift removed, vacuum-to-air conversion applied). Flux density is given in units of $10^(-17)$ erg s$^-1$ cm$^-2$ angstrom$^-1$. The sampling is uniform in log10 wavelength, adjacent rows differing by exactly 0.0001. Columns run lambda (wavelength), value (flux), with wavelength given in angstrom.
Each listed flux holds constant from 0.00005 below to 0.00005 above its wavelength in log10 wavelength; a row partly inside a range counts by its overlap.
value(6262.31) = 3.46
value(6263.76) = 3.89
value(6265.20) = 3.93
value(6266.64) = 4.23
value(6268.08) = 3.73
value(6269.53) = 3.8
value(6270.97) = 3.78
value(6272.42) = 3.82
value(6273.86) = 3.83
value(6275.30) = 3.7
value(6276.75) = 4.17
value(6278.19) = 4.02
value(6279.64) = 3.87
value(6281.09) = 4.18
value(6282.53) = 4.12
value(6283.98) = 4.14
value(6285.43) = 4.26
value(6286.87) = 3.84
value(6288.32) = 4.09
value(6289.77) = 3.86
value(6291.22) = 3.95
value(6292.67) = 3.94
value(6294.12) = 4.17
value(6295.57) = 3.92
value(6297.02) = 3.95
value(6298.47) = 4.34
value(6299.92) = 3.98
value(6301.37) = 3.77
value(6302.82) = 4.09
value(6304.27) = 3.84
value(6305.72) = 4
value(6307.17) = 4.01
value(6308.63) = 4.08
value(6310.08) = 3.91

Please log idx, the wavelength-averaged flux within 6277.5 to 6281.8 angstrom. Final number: 4.02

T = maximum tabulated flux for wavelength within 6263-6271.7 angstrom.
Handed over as 4.23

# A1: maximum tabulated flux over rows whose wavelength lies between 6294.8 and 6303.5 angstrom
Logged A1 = 4.34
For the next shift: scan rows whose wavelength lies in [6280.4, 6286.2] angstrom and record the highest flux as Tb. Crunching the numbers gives 4.26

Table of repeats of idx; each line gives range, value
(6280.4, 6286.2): 4.18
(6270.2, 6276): 3.79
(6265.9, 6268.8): 3.99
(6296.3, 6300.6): 4.09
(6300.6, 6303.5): 3.93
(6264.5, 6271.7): 3.89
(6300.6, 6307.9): 3.94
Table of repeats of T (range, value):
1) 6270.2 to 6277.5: 4.17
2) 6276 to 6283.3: 4.18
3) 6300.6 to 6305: 4.09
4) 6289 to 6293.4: 3.95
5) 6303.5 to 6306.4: 4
